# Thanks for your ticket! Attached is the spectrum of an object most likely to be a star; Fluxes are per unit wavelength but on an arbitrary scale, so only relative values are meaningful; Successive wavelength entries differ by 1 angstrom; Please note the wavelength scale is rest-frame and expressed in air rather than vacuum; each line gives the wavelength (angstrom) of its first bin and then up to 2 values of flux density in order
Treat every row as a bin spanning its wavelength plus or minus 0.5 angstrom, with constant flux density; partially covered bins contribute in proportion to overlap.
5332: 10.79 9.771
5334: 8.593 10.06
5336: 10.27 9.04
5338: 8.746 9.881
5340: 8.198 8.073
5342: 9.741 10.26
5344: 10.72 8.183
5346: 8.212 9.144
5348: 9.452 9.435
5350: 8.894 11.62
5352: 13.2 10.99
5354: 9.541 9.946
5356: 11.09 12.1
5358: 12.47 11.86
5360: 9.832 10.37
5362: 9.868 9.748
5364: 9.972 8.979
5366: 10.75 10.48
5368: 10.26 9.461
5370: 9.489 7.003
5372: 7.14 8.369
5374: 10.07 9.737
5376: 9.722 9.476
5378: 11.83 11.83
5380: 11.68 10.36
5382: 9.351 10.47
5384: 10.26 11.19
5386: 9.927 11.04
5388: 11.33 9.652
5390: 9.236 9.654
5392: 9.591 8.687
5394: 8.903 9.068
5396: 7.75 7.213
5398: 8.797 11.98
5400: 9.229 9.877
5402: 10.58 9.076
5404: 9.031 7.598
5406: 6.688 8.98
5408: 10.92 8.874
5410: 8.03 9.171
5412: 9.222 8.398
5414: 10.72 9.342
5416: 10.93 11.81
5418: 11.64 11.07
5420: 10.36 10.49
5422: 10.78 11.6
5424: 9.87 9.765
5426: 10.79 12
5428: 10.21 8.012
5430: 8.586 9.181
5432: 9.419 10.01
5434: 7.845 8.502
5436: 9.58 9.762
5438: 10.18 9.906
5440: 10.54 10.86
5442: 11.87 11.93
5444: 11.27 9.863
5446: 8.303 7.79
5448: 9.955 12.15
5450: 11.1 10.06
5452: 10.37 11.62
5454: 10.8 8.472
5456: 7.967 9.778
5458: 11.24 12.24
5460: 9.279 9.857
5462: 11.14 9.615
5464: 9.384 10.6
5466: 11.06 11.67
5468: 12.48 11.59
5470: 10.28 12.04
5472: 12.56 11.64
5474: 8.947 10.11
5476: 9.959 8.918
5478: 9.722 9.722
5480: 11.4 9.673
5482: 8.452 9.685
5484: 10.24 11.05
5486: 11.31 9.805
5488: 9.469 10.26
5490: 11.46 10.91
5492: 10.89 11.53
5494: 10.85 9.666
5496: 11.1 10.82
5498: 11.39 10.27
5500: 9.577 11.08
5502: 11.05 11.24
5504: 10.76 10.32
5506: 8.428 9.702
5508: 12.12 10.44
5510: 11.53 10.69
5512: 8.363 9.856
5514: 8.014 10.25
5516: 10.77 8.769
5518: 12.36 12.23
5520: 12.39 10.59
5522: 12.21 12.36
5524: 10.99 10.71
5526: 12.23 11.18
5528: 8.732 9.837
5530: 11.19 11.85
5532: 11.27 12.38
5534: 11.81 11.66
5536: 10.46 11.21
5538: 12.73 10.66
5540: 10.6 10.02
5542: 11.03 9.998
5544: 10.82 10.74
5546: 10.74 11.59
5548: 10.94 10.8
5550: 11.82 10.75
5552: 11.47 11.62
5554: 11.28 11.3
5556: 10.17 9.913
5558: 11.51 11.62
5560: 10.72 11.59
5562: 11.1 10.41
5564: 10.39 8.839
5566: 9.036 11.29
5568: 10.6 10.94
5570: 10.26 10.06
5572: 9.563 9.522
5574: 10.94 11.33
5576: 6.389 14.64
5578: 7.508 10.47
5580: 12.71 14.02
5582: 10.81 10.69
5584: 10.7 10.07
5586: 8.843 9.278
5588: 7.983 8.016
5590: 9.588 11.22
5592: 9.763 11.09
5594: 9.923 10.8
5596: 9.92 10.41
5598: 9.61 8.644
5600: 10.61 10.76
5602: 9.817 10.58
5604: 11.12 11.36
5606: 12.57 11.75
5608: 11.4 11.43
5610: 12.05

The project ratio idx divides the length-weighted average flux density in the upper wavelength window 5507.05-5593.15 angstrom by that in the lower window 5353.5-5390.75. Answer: 1.05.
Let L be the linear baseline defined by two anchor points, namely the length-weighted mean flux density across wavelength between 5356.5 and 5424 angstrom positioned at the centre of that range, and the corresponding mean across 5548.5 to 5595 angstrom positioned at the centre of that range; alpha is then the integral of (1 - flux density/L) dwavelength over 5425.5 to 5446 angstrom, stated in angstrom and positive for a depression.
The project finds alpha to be 0.1 angstrom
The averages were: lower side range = 9.87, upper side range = 10.5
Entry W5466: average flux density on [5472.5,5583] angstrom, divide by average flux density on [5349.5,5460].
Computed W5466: 1.1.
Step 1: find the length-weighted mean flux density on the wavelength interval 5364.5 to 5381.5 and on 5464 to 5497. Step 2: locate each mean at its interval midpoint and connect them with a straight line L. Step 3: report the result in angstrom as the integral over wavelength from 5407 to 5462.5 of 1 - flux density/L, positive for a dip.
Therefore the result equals 0.9 angstrom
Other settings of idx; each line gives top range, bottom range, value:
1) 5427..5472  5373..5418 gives 1.05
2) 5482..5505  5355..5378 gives 1.06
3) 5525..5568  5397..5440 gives 1.13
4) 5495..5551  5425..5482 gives 1.06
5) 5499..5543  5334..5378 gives 1.10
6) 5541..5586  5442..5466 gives 1.04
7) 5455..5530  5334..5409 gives 1.08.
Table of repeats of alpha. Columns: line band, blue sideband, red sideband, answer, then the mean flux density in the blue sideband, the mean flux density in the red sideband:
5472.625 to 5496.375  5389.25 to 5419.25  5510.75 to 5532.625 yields 0.2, 9.39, 10.8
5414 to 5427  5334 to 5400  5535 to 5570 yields -0.8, 9.86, 10.8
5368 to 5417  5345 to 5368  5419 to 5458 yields 3.1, 10.3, 10.1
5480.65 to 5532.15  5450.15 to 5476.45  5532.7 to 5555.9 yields 1.2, 10.6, 11.1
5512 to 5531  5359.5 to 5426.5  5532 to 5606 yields -0.7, 9.78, 10.6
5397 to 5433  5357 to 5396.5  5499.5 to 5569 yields 1.4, 9.95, 10.8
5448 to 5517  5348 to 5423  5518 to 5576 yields 0.6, 9.93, 10.9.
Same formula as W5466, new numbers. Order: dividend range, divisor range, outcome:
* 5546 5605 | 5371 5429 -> 1.07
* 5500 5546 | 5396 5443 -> 1.11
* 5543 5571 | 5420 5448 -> 1.08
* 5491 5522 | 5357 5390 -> 1.05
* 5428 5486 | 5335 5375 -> 1.04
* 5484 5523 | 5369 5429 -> 1.09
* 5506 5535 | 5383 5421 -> 1.13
